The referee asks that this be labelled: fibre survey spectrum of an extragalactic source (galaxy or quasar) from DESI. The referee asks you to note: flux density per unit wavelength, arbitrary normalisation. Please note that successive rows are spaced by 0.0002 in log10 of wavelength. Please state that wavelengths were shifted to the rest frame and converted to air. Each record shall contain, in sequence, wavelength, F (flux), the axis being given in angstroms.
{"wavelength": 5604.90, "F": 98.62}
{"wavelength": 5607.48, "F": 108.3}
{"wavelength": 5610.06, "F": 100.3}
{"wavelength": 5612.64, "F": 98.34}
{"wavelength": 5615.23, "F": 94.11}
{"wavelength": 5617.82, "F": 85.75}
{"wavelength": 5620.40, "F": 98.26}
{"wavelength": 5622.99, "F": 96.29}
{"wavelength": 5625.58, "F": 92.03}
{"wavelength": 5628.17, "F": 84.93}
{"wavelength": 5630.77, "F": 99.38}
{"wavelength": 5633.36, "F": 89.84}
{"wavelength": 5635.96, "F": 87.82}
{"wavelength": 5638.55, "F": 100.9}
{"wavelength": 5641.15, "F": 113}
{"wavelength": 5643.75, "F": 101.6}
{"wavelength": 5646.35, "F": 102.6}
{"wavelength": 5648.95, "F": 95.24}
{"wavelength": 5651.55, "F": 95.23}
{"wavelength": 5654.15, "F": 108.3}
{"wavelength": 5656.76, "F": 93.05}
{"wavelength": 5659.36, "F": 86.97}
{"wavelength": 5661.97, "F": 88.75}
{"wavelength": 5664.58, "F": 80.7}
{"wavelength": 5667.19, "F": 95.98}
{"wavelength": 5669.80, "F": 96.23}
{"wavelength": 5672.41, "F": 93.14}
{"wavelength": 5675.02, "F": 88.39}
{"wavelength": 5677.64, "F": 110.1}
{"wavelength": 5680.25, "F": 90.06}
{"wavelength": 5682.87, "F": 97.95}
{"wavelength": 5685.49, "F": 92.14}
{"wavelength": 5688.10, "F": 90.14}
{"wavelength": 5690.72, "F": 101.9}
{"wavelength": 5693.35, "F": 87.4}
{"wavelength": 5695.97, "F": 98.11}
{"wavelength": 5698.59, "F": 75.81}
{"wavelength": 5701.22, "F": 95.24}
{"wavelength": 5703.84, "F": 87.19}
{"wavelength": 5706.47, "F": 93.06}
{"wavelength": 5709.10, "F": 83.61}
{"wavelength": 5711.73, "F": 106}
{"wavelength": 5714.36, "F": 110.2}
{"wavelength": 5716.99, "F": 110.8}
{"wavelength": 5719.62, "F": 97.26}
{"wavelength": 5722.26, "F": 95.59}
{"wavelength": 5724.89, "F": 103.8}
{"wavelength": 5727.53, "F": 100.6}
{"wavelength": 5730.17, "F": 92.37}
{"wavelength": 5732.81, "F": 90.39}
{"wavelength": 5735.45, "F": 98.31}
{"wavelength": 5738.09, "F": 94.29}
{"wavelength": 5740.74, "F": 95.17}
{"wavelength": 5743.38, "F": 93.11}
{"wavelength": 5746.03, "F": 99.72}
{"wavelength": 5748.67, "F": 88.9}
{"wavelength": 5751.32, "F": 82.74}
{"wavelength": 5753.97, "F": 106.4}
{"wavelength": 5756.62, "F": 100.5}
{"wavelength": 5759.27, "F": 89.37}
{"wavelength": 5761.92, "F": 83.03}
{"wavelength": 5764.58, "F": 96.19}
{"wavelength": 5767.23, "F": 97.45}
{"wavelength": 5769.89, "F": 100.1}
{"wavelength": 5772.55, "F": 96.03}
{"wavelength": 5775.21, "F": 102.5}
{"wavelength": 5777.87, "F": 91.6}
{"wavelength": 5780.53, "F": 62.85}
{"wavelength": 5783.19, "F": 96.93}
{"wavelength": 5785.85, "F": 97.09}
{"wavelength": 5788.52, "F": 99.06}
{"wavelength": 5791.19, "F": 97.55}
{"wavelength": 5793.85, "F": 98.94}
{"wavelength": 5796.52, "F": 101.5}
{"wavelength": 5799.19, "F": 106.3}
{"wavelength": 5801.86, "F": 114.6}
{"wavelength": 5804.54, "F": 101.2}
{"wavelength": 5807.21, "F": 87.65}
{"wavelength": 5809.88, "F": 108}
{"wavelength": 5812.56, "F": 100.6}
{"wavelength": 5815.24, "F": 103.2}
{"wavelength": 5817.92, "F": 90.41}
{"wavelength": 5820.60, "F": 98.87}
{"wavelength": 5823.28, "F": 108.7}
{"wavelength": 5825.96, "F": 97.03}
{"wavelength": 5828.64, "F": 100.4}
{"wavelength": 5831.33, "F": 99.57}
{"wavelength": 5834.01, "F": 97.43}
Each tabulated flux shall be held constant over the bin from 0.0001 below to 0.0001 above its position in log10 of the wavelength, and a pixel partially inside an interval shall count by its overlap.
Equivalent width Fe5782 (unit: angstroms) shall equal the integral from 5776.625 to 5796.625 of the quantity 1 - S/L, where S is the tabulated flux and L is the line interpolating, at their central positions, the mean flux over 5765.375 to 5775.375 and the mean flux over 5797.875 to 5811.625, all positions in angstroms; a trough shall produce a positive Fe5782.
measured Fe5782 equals 1.6 angstroms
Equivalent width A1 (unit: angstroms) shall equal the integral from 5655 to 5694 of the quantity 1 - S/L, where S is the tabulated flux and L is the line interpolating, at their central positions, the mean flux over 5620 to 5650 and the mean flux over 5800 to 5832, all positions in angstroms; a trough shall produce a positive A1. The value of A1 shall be 1.8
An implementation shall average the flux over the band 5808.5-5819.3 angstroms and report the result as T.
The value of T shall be 100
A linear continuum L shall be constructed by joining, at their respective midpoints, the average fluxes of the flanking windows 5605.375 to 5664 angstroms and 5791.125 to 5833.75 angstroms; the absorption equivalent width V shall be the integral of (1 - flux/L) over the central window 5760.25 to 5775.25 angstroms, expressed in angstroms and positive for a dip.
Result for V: 0.7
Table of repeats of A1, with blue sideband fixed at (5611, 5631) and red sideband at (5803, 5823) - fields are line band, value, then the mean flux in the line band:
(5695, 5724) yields 0.09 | 95.8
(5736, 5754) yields 0.66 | 93.6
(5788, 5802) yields -0.50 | 102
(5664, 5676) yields 0.42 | 91.6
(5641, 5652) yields -0.77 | 101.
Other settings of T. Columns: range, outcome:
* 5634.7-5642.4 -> 101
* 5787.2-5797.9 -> 99.3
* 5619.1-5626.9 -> 95.6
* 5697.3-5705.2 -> 86.1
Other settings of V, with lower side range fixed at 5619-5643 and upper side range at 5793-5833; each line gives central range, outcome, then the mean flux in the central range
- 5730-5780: 2.7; 94.2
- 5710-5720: -0.8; 106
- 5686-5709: 1.7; 90.8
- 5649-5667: 0.8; 92.6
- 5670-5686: 0.3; 95.5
